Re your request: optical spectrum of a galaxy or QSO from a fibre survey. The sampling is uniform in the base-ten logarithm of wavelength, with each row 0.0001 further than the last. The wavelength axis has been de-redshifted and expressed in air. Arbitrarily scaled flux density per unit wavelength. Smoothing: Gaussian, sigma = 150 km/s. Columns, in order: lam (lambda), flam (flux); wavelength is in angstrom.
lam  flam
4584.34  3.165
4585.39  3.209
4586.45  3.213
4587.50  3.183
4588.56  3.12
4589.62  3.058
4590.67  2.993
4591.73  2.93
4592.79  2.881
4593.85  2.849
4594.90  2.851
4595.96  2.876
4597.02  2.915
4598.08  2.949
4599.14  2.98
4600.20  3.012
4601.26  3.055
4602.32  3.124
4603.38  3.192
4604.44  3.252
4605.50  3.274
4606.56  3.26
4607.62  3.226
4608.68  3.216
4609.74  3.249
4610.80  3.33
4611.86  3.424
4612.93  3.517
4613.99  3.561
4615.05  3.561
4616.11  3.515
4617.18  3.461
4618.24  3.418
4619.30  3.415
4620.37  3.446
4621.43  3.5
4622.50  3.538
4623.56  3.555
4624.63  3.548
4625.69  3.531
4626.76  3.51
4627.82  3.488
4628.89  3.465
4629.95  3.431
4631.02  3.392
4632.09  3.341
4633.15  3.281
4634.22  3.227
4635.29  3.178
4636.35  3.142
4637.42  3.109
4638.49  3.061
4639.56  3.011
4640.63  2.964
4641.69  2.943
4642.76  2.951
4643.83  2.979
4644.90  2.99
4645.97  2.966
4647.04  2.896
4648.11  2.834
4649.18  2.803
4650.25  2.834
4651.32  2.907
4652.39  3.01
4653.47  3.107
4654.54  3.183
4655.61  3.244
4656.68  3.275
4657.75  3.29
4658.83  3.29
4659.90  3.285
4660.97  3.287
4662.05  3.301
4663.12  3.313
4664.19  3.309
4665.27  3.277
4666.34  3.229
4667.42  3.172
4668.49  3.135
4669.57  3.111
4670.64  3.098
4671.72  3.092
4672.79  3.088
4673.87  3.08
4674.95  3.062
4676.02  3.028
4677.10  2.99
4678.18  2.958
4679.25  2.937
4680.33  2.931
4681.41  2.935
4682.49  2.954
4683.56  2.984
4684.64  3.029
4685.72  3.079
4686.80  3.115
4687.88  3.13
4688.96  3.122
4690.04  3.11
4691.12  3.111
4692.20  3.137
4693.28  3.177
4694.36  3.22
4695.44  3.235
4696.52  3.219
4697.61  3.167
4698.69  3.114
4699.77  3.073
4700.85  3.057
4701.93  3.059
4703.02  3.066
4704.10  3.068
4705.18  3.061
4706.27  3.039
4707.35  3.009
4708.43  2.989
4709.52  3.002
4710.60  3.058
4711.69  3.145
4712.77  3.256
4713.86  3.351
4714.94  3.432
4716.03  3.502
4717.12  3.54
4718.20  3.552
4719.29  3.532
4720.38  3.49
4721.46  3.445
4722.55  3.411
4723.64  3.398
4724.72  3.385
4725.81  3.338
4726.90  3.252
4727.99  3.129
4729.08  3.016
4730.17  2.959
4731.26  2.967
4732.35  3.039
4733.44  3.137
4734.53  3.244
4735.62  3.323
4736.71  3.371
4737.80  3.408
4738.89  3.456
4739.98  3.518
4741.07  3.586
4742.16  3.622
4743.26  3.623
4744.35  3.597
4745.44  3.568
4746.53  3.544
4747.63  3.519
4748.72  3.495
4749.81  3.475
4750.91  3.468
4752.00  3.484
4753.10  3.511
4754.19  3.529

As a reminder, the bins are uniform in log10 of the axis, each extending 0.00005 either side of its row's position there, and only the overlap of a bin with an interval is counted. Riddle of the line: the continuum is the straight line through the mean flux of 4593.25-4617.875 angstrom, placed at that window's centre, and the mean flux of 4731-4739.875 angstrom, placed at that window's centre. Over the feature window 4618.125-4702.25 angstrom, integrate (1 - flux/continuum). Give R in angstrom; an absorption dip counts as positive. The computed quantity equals 1.8 angstrom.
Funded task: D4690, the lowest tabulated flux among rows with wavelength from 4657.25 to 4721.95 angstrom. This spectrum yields 2.931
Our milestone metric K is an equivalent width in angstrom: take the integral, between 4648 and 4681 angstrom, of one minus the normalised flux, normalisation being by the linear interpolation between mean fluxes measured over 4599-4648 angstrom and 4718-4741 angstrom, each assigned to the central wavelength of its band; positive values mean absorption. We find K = 1.70 angstrom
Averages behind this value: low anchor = 3.27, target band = 3.11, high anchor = 3.31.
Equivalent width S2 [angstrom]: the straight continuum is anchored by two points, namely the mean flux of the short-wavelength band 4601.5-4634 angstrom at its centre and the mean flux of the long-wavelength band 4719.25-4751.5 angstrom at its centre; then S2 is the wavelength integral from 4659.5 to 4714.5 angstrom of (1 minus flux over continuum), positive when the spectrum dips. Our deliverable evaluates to 4.4 angstrom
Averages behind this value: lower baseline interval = 3.4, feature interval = 3.11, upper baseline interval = 3.38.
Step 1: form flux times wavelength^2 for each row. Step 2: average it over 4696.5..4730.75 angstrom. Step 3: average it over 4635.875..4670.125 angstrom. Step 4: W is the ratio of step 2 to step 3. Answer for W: 1.1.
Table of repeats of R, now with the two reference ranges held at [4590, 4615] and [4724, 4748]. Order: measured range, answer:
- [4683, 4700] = 0.8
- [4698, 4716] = 1.0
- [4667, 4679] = 0.7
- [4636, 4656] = 1.3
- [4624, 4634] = -0.8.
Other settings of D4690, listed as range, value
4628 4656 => 2.803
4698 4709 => 2.989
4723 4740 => 2.959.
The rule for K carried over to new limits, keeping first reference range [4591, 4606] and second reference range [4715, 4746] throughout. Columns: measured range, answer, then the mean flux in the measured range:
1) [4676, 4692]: 1.1 angstrom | 3.03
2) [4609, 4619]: -1.3 angstrom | 3.44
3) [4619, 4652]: -1.0 angstrom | 3.2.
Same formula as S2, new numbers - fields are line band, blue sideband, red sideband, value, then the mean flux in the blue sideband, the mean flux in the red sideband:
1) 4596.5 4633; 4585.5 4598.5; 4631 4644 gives -3.44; 2.99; 3.12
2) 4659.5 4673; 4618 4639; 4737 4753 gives 0.85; 3.38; 3.52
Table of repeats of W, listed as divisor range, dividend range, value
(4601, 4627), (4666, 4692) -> 0.93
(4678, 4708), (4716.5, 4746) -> 1.11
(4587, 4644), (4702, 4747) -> 1.07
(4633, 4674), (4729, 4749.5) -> 1.13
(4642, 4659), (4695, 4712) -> 1.04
